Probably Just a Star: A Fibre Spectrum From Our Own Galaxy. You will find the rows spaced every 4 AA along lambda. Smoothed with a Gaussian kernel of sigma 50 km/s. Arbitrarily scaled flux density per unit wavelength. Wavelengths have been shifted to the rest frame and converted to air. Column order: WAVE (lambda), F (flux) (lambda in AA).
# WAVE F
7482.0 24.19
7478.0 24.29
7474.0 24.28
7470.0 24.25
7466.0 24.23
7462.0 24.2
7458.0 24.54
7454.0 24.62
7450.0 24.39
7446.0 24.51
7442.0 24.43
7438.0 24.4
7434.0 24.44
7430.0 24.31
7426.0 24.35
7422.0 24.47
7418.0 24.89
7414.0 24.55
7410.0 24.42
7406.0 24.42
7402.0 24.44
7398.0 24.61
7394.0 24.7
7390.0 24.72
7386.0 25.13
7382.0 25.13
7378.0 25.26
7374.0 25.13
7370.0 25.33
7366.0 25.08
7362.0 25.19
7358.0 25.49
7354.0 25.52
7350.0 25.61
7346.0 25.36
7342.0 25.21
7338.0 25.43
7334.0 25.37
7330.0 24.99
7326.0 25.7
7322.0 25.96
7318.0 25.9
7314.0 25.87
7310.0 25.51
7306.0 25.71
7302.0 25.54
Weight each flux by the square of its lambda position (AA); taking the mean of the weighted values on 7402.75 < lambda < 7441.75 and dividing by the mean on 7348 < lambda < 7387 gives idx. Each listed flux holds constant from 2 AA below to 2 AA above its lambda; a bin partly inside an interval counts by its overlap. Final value 1.0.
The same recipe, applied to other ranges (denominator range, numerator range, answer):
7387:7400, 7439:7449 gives 1.00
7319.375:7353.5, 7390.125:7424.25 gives 0.98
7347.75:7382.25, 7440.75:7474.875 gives 0.99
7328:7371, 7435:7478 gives 0.99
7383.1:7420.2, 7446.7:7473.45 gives 1.00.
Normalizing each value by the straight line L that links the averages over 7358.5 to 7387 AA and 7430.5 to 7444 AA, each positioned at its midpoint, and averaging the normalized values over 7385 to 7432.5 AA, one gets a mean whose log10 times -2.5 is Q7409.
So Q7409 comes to 0.01 mag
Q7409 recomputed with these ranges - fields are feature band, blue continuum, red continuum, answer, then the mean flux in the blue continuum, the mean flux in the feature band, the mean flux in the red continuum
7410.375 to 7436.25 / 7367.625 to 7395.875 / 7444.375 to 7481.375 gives 0.01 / 25.1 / 24.5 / 24.4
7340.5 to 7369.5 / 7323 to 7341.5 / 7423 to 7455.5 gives -0.01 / 25.4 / 25.4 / 24.4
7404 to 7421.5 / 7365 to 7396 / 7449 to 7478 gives 0.01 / 25.1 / 24.6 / 24.4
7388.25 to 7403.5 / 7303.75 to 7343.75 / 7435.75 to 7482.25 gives 0.01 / 25.6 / 24.6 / 24.4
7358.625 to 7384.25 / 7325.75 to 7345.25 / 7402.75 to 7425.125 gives -0.01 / 25.3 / 25.2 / 24.5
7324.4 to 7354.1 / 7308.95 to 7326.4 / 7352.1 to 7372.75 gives 0.01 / 25.8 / 25.4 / 25.3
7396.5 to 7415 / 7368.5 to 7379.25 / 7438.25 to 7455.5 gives 0.02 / 25.2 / 24.5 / 24.5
